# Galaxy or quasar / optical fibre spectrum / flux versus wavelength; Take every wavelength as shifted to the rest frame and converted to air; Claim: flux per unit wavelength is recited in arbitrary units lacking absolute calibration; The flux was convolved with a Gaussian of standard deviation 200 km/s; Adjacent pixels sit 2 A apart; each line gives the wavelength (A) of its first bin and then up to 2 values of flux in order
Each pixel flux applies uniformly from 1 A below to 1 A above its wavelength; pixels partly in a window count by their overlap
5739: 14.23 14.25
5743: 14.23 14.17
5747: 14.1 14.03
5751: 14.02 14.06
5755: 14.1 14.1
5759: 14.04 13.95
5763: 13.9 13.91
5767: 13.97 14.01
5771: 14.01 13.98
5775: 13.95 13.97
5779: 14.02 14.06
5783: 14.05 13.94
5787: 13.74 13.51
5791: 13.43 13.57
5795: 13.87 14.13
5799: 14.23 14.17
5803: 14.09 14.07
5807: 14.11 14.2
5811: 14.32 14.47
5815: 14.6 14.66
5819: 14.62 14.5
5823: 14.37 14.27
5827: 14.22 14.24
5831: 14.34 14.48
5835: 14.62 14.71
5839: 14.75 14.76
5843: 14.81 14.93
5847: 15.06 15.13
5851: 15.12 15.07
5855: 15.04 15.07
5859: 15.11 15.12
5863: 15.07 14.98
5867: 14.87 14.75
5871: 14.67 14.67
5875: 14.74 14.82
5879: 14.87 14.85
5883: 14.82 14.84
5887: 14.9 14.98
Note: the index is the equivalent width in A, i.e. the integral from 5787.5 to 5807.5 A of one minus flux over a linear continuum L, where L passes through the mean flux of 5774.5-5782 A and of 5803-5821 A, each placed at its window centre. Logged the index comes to 0.43 A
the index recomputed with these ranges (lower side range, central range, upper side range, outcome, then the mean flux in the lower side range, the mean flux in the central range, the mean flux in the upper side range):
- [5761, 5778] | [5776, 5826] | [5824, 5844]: 0.4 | 14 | 14.1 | 14.5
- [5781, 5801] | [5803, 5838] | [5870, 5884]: -0.5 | 13.9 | 14.4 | 14.8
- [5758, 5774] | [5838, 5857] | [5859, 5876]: -0.4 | 14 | 15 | 14.9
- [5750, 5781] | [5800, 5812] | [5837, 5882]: 0.2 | 14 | 14.2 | 14.9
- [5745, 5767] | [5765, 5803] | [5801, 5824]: 0.7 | 14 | 13.9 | 14.4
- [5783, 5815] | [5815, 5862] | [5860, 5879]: -0.8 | 14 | 14.7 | 14.9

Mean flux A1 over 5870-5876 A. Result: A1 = 14.7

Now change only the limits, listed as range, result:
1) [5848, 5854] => 15.1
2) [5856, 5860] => 15.1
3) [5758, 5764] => 14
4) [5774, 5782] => 14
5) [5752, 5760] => 14.1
